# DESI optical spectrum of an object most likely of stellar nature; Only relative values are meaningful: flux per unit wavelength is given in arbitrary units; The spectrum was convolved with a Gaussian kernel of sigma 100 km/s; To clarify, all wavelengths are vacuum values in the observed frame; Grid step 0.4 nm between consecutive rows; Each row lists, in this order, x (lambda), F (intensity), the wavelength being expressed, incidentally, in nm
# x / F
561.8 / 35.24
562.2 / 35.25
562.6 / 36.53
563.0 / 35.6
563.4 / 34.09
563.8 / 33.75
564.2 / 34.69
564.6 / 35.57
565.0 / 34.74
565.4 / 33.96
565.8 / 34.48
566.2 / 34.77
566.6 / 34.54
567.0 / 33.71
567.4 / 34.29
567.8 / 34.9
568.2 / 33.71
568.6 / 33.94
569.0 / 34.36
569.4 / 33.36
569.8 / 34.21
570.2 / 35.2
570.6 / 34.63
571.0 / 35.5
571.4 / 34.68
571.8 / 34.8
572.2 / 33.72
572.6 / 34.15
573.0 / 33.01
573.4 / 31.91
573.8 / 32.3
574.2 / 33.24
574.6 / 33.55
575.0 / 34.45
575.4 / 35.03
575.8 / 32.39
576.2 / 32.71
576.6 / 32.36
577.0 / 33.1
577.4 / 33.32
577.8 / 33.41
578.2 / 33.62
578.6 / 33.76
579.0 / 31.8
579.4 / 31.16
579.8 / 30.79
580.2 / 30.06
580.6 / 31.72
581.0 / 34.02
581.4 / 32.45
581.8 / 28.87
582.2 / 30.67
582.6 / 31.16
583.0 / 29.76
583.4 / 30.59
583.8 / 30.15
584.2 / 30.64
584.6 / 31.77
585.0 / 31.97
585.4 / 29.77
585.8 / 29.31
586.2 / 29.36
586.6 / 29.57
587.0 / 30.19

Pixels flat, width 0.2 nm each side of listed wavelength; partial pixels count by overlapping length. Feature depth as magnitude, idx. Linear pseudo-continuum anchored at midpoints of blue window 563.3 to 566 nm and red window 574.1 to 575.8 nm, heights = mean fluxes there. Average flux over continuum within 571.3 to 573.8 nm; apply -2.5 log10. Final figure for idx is 0.016 mag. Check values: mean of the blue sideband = 34.5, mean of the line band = 33.6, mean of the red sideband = 33.9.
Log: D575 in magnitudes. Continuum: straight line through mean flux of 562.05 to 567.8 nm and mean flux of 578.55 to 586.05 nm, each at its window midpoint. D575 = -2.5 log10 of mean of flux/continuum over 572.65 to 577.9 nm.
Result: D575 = -0.02 mag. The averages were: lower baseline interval 34.7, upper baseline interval 31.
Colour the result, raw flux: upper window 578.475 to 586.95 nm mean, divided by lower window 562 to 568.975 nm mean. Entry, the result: 0.9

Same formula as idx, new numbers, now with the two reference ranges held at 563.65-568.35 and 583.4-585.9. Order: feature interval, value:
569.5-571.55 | -0.04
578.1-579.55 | -0.02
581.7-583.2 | 0.03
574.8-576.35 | -0.04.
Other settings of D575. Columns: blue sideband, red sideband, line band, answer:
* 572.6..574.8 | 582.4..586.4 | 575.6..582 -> -0.016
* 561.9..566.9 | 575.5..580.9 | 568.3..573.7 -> -0.013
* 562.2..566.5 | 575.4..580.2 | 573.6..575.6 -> -0.020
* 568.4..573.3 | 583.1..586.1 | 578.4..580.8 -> 0.012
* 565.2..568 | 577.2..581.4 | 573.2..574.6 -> 0.019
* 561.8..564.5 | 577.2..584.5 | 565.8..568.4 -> -0.003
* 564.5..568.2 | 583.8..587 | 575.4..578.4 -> -0.032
